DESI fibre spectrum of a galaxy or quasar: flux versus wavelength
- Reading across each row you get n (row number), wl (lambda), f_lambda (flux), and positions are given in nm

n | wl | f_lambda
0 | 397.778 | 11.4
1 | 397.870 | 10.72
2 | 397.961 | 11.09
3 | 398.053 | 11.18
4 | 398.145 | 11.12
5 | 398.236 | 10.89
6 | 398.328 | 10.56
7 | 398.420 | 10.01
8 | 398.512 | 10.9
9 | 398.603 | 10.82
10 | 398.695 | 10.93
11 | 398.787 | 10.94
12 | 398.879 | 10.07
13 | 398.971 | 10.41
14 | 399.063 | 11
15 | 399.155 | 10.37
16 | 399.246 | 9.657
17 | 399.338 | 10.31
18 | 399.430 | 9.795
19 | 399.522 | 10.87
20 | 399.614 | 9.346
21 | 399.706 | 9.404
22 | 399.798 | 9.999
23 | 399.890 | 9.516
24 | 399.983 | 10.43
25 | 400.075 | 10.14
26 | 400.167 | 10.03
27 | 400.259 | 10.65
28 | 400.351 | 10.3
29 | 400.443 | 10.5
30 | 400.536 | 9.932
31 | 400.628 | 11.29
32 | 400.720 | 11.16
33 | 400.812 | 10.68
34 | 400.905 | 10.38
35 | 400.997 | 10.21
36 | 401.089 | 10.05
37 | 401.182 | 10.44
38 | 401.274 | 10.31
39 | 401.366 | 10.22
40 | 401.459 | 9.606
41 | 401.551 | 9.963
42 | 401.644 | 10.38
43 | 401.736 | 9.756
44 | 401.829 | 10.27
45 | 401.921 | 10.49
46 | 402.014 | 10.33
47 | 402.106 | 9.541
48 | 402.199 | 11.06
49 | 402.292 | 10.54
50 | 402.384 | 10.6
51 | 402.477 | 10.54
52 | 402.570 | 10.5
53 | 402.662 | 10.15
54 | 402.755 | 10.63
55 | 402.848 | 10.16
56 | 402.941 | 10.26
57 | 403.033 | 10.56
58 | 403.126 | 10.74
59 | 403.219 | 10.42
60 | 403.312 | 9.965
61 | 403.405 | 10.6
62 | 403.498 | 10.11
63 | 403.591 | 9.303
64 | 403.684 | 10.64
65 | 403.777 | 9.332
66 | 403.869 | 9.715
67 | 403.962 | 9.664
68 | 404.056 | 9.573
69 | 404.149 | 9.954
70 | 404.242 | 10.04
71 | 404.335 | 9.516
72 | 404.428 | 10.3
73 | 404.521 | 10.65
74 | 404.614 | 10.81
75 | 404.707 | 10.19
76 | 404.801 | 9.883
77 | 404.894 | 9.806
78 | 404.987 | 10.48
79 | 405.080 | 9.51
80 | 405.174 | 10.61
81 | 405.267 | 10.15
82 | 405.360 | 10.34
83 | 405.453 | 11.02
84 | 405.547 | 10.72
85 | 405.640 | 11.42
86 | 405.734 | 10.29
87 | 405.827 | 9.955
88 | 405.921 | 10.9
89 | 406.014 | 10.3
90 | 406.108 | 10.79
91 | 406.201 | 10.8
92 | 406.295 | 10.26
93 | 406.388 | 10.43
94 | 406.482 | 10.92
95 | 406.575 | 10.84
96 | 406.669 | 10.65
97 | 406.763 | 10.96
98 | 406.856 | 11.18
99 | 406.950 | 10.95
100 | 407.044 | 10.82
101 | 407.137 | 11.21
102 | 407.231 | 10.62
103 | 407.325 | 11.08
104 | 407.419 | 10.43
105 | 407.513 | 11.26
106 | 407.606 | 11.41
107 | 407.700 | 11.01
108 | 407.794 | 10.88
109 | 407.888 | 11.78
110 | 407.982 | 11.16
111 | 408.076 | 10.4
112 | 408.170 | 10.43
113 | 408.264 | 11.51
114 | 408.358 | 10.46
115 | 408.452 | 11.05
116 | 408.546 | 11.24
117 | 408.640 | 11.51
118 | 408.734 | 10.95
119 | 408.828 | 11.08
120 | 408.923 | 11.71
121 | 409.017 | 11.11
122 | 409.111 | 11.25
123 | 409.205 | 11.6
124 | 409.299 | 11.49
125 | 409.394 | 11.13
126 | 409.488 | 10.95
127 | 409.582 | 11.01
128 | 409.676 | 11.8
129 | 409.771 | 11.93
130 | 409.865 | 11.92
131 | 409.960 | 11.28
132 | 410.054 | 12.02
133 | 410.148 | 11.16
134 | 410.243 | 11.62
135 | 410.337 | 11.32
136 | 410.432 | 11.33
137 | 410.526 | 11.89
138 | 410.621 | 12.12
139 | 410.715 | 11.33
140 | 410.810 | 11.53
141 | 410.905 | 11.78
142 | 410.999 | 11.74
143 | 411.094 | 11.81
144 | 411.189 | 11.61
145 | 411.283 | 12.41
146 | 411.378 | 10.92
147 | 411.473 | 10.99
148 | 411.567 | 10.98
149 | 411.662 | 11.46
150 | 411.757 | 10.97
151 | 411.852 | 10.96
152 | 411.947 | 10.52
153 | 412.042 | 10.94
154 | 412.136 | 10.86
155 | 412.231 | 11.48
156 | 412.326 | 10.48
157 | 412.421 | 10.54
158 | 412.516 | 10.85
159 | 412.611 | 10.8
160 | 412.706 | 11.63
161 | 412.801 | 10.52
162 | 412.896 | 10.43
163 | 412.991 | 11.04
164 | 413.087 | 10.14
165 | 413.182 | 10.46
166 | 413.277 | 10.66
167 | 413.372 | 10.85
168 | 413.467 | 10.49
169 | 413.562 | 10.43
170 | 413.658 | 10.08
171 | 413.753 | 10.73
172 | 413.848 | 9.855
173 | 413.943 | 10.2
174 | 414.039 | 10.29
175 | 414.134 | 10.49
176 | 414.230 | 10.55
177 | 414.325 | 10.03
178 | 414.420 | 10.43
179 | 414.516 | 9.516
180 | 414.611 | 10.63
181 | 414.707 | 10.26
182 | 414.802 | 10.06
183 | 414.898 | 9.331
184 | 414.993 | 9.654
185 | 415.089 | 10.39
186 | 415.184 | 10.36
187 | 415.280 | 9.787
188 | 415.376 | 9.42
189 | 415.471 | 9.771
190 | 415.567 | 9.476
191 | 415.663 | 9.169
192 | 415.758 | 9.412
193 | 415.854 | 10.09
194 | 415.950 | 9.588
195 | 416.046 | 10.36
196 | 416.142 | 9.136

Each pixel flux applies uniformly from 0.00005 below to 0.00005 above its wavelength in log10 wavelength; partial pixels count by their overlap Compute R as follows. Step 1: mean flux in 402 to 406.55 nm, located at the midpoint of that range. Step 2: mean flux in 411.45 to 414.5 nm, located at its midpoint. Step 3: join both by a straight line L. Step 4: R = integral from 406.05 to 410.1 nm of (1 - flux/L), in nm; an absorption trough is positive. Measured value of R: -0.25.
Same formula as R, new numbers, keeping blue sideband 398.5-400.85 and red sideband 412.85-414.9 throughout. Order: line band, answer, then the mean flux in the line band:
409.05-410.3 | -0.136 nm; 11.5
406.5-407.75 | -0.074 nm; 11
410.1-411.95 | -0.198 nm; 11.4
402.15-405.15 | 0.045 nm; 10.2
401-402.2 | 0.023 nm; 10.2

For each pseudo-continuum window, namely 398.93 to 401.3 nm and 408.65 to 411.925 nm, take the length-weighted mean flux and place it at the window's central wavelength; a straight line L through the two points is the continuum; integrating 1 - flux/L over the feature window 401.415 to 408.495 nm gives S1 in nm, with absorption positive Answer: 0.24 nm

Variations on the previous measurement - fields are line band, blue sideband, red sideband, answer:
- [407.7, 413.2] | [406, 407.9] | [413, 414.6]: -0.31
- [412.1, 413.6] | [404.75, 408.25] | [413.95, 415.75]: -0.09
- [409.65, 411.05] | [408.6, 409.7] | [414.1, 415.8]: -0.08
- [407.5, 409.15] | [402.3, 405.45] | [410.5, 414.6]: -0.09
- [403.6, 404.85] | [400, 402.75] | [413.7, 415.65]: 0.03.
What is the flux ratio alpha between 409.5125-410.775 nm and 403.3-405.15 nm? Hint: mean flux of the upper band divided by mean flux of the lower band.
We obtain 1.2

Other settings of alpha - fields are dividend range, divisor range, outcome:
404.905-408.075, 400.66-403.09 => 1.04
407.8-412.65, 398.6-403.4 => 1.09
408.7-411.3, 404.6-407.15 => 1.09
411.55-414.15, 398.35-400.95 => 1.03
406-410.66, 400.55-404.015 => 1.08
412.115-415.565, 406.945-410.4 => 0.92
